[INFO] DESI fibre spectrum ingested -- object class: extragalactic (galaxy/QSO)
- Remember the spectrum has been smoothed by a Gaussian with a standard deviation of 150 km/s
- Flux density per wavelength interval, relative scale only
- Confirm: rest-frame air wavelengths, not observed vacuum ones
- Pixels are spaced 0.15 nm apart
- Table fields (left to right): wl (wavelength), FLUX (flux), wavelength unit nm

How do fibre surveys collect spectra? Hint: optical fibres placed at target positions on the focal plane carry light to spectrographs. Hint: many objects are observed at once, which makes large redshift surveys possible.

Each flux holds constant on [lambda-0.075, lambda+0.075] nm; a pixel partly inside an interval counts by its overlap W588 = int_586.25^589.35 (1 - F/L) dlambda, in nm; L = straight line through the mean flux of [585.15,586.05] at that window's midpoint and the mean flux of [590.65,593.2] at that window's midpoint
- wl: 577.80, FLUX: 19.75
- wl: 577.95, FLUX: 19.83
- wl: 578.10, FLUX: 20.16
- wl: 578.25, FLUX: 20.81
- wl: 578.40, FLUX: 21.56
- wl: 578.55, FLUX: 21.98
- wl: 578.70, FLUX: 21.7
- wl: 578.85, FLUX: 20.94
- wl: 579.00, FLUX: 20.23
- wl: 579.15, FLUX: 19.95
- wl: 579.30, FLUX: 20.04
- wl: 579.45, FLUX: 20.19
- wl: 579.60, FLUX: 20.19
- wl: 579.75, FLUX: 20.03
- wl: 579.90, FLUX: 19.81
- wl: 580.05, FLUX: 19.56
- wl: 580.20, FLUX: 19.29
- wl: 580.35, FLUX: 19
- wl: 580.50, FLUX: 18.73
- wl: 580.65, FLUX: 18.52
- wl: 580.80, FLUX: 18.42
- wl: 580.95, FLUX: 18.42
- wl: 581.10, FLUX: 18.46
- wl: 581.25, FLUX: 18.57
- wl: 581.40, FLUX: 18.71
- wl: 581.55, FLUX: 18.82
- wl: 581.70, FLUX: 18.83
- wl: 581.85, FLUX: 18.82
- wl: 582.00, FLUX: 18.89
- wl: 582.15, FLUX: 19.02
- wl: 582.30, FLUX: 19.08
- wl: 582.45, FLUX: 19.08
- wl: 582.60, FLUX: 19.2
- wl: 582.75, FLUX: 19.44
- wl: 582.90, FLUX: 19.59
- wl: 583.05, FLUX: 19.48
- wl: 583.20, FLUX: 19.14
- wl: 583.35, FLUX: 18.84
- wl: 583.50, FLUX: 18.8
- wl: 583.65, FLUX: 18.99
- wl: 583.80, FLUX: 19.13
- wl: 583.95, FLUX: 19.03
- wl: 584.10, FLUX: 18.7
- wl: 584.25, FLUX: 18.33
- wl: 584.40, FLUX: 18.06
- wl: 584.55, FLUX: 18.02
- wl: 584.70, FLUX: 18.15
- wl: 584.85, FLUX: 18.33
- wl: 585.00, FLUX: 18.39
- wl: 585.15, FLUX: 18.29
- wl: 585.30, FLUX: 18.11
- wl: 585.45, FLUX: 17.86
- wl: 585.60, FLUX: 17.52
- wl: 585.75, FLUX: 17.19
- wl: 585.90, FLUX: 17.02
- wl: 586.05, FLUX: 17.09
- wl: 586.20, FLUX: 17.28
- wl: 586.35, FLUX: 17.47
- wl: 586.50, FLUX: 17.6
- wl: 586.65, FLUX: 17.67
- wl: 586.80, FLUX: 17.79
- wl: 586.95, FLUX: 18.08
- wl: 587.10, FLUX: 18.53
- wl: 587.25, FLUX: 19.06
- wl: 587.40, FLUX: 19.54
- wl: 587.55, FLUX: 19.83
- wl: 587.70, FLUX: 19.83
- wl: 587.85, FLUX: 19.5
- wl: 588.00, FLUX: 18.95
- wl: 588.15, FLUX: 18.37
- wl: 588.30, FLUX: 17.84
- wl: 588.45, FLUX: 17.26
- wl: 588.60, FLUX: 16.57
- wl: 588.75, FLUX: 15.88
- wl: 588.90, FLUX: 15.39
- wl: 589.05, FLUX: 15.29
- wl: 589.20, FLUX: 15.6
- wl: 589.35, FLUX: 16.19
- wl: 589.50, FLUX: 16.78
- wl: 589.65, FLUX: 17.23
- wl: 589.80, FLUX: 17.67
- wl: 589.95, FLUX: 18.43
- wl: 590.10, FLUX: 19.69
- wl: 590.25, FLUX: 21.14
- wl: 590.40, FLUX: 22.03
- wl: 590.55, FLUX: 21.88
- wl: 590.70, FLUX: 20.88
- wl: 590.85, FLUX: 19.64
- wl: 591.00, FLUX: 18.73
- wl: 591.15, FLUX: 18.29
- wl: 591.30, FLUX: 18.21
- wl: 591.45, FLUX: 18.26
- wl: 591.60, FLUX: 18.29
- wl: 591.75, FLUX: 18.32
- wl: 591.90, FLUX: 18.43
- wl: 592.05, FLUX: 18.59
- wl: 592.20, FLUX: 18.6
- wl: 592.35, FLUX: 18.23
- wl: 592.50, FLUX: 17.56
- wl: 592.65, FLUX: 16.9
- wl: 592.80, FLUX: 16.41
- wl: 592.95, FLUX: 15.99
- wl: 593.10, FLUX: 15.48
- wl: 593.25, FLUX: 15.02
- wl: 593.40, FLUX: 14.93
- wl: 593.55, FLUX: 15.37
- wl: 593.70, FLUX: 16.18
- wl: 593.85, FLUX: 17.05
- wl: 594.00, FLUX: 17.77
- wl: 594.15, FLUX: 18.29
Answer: -0.01 nm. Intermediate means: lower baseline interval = 17.6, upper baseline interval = 18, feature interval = 17.8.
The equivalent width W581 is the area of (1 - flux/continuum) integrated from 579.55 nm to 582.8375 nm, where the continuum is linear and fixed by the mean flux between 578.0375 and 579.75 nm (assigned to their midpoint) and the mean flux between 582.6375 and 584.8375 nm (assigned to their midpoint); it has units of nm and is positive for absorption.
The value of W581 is 0.13 nm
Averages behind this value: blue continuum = 20.7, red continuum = 18.8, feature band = 19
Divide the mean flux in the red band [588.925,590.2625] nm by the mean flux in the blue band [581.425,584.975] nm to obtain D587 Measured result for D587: 0.92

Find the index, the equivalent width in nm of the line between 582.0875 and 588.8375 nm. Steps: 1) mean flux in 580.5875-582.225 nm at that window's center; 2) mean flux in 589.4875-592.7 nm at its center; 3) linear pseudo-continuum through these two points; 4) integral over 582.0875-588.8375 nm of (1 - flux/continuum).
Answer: 0.14 nm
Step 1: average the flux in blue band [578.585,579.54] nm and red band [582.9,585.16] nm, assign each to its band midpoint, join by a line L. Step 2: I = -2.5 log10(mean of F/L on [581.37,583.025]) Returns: 0.017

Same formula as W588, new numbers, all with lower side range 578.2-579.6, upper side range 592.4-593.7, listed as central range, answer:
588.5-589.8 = 0.082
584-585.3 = 0.039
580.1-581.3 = 0.088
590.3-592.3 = -0.318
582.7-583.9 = 0.008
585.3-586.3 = 0.058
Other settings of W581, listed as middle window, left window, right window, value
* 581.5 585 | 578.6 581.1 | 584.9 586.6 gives -0.07 nm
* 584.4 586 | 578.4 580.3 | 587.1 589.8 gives 0.06 nm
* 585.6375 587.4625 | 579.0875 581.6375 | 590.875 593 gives 0.07 nm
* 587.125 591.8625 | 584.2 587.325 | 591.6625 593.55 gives -0.28 nm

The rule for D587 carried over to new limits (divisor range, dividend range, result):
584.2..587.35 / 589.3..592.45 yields 1.05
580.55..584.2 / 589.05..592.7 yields 0.98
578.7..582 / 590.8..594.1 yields 0.90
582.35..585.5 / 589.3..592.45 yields 1.01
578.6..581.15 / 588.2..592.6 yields 0.92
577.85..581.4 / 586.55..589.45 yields 0.89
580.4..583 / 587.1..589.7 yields 0.93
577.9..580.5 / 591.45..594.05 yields 0.84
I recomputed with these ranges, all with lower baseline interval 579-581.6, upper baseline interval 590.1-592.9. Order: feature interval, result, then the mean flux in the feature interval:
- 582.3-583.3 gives -0.007 mag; 19.3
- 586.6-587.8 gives 0.012 mag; 18.8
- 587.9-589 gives 0.109 mag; 17.2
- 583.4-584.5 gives 0.025 mag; 18.7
